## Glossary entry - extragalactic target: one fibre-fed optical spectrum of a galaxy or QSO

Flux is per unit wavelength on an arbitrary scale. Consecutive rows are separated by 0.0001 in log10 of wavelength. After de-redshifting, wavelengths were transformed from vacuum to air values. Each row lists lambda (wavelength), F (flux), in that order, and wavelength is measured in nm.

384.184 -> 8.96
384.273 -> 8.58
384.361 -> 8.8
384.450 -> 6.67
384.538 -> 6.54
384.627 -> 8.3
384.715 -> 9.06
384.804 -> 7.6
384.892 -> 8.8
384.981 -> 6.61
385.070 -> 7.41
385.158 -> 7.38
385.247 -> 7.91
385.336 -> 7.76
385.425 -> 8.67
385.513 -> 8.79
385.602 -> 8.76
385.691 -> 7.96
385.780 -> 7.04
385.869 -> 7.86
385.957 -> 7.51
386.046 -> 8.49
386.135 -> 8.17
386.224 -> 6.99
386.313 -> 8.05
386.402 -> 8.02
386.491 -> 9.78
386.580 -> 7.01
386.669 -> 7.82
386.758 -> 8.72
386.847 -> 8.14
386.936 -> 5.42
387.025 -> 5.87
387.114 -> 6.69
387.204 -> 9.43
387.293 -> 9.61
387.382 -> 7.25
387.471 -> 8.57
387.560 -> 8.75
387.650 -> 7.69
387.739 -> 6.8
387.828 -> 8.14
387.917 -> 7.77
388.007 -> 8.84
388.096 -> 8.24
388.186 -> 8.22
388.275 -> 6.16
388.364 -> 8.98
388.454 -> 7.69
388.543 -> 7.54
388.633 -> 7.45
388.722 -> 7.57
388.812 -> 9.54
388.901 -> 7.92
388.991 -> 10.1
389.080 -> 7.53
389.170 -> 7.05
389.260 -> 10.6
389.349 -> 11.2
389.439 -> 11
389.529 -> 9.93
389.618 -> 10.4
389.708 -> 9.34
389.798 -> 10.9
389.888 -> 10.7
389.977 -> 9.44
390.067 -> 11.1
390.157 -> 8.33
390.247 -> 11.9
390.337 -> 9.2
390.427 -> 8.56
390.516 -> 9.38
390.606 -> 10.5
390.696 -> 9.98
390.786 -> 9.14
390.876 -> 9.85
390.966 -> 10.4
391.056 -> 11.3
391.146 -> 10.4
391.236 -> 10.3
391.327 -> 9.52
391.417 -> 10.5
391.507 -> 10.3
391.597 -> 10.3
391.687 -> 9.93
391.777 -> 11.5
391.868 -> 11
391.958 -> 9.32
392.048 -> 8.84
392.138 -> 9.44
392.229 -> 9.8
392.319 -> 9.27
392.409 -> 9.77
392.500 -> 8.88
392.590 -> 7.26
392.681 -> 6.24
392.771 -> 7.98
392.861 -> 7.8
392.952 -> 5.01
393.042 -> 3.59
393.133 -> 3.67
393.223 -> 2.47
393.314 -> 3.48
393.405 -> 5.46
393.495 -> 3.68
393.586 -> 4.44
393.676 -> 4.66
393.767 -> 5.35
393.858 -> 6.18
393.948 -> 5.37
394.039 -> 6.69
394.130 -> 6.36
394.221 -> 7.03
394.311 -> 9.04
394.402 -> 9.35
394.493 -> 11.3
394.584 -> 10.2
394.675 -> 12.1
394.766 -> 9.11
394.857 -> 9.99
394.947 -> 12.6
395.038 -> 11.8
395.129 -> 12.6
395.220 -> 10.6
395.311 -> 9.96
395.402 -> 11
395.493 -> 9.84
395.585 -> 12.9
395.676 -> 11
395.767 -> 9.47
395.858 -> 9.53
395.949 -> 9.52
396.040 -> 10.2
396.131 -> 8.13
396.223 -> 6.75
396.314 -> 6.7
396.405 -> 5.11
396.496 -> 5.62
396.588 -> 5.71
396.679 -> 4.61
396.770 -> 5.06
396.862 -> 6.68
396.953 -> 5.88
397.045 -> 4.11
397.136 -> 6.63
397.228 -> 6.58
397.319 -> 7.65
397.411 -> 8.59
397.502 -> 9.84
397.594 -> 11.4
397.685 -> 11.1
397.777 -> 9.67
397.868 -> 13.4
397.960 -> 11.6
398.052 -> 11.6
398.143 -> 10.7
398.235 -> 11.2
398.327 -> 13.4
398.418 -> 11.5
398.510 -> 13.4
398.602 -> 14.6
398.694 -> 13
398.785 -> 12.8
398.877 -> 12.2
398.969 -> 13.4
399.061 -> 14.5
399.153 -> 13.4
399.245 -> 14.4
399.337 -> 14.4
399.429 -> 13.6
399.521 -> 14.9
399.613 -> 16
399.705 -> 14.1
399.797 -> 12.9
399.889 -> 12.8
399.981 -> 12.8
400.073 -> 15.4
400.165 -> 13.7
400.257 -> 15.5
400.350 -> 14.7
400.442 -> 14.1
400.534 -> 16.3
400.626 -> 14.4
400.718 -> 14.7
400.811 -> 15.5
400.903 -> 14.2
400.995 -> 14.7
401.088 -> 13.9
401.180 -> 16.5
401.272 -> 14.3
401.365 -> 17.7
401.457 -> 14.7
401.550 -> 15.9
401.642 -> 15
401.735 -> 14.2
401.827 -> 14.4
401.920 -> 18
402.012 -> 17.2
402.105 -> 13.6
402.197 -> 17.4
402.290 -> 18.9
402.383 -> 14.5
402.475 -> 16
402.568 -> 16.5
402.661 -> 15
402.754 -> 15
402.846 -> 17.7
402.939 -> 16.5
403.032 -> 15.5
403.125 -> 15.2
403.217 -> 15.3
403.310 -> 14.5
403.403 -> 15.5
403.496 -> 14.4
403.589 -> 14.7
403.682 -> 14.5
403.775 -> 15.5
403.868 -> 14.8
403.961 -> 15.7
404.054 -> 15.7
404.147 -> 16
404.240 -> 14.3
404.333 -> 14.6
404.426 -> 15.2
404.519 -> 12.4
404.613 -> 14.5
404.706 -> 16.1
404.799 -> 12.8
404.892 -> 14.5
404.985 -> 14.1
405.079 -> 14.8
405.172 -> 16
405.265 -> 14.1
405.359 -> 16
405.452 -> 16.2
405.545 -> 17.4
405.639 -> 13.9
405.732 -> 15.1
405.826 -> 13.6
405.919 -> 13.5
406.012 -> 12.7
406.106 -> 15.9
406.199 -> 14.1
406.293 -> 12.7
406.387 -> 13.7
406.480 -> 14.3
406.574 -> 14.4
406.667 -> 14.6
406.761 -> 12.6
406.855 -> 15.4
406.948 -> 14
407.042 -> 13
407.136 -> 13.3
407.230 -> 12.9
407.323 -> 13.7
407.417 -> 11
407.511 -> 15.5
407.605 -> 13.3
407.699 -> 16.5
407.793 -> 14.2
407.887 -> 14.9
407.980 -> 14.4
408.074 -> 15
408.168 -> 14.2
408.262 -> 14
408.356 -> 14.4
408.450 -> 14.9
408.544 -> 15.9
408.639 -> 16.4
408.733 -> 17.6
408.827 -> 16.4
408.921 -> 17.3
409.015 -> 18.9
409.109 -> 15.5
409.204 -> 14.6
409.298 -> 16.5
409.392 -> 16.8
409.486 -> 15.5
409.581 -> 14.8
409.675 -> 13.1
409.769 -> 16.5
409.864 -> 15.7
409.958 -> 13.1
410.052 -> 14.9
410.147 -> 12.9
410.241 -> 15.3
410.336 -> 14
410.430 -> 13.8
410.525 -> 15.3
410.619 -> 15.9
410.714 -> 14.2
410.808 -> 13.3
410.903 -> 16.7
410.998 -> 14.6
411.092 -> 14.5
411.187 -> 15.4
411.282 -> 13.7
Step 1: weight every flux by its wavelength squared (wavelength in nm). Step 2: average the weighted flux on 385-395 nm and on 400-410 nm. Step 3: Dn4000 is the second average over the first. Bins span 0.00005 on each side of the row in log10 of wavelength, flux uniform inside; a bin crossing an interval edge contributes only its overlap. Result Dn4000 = 1.9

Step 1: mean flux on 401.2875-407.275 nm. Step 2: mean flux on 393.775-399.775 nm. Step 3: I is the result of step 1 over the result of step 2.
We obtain 1.5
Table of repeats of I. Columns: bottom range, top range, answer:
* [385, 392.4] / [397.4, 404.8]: 1.62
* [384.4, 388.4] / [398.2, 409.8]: 1.88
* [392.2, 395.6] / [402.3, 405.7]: 1.92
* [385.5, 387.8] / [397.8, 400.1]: 1.68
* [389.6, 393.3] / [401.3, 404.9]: 1.70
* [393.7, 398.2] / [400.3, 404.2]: 1.75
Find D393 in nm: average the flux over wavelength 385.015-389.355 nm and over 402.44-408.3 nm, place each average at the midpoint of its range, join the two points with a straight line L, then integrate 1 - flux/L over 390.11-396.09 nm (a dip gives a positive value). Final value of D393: 0.78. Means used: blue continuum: 8.03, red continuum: 14.7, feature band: 8.83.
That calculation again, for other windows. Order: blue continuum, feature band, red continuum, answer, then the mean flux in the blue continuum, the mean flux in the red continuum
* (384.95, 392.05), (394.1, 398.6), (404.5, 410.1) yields 0.75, 8.82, 14.7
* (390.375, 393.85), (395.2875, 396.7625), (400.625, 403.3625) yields 0.35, 8.11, 15.6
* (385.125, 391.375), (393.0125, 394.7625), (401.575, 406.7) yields 0.73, 8.71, 15.1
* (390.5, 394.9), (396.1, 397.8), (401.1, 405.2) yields 0.62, 8.22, 15.3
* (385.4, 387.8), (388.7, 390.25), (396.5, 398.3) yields -0.31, 7.92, 8.51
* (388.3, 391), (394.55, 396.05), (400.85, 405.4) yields 0.14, 9.42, 15.3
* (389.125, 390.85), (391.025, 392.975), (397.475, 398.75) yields 0.20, 9.93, 11.9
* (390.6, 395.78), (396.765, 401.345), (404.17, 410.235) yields -0.47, 8.7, 14.7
